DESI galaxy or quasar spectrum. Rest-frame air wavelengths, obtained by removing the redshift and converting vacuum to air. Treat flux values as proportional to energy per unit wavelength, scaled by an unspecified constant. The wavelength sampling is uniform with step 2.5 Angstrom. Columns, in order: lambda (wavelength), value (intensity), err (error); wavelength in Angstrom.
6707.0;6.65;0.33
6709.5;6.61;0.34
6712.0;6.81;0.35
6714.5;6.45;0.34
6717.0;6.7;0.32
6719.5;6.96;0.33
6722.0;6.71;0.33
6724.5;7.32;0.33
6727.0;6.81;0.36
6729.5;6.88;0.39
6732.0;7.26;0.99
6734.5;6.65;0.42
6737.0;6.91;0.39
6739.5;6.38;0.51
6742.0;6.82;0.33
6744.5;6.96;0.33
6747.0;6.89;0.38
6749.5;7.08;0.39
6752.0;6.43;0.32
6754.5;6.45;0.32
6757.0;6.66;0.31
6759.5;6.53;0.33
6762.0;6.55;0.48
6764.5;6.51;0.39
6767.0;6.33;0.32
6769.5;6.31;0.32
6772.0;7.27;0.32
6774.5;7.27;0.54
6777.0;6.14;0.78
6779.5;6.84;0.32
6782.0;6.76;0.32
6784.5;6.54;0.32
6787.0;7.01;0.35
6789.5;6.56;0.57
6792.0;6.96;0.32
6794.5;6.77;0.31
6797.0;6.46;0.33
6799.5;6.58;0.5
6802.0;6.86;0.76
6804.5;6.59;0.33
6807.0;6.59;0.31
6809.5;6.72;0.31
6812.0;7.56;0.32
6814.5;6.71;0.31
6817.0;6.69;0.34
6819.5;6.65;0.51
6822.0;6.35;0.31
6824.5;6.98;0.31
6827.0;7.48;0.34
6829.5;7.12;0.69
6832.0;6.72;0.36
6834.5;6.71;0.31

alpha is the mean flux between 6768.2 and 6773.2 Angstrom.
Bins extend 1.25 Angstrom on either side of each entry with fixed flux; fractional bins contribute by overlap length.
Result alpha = 6.78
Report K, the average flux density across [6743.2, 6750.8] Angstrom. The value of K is 6.97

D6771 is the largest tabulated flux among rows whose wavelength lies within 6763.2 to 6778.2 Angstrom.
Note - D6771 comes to 7.27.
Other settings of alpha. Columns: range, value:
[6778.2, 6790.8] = 6.74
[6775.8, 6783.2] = 6.58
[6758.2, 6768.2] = 6.48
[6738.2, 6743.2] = 6.6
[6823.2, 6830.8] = 7.18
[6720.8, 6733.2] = 7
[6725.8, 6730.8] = 6.85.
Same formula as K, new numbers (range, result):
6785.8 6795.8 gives 6.82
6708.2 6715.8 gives 6.62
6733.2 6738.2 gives 6.78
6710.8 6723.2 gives 6.73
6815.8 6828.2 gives 6.83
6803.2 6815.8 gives 6.83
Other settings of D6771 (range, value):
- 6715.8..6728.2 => 7.32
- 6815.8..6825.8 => 6.98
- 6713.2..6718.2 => 6.7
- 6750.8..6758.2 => 6.66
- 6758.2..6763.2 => 6.55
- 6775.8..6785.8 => 6.84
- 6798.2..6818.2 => 7.56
